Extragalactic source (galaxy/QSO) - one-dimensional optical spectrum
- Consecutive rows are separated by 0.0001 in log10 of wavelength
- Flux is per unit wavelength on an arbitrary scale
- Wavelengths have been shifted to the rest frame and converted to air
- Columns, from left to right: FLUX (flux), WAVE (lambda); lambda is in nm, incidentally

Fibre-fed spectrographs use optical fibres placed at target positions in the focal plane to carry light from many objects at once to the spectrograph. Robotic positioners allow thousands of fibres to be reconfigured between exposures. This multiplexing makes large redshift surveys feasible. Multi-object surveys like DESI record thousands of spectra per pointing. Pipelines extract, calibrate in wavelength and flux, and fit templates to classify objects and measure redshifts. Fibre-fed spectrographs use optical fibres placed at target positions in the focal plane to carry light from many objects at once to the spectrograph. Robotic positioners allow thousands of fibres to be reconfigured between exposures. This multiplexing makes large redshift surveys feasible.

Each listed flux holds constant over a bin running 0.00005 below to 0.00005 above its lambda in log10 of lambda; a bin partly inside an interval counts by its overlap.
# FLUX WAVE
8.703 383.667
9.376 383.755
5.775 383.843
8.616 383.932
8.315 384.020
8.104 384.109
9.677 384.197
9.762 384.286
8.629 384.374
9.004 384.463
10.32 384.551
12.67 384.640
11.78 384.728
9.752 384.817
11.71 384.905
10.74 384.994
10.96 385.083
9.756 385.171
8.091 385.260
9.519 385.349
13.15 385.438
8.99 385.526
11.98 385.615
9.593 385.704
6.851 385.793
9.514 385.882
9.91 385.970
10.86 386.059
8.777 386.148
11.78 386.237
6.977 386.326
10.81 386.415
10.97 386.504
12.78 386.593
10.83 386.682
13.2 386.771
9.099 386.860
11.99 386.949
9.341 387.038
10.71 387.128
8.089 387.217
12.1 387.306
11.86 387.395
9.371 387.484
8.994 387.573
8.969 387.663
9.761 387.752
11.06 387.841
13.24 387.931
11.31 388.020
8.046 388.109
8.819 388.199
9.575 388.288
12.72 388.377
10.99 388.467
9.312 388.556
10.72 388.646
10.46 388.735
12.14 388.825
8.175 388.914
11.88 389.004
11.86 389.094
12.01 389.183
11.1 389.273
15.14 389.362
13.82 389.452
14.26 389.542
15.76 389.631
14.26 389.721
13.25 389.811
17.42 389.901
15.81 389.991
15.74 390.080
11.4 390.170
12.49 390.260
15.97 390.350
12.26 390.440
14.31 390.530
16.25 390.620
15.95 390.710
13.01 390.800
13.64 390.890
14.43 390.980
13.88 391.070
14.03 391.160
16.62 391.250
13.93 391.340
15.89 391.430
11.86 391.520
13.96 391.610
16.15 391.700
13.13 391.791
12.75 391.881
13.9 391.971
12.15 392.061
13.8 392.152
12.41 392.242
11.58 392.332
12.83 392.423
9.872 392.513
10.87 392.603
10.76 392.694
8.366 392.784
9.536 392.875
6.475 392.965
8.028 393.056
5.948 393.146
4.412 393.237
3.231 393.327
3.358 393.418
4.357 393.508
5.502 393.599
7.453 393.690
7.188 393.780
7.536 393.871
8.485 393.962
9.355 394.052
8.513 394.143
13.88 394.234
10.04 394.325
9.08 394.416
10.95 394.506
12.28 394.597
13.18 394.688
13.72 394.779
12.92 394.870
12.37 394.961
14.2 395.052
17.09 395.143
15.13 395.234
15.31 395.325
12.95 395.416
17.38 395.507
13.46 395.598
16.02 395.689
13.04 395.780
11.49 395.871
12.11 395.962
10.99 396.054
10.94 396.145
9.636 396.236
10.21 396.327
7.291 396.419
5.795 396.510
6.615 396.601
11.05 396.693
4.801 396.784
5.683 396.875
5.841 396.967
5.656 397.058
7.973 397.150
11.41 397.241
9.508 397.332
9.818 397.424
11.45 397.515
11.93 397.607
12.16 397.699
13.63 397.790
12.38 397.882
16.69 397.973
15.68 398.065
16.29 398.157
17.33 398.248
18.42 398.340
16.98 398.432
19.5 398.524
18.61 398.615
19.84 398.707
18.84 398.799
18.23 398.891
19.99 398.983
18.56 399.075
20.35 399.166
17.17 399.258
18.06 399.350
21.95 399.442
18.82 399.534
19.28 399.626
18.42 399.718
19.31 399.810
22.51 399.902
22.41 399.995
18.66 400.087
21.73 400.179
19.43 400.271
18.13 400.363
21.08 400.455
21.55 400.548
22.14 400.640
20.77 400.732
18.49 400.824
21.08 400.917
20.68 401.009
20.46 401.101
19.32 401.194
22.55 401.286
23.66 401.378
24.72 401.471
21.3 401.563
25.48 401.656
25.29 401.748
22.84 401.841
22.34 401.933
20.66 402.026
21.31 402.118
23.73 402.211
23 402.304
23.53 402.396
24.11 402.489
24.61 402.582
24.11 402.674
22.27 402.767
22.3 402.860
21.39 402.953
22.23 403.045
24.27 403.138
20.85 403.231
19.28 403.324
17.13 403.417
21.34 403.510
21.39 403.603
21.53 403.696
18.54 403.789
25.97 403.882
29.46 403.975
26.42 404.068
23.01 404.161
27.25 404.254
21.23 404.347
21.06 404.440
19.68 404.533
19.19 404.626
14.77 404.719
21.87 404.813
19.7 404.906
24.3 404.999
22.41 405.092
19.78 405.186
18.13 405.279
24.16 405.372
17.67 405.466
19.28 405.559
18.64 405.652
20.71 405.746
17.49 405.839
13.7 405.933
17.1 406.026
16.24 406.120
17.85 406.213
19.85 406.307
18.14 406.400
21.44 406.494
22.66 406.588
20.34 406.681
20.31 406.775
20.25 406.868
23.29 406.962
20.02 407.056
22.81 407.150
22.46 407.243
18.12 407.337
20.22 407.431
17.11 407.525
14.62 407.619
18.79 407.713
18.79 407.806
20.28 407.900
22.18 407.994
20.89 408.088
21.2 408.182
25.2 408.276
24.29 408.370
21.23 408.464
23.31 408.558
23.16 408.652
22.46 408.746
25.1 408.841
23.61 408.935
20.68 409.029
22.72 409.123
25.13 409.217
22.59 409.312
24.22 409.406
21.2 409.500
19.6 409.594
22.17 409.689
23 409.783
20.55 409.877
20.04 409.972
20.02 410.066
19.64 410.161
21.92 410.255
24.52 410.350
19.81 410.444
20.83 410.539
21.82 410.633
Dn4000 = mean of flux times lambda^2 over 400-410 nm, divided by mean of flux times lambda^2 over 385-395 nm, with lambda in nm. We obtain 2.1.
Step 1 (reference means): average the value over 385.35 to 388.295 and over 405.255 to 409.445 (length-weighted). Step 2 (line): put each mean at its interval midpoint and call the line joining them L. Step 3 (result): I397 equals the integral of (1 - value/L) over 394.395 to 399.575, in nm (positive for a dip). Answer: 0.66 nm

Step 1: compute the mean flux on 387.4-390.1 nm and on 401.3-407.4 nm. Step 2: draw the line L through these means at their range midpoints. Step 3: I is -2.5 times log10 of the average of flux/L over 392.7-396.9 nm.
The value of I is 0.49 mag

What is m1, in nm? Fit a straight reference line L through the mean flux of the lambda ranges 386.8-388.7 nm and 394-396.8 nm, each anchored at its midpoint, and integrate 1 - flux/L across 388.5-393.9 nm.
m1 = -0.419 nm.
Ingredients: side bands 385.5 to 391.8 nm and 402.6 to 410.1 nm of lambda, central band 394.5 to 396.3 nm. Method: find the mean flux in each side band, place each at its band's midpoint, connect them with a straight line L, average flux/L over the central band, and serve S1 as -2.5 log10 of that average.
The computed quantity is 0.17 mag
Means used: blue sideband 12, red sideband 21.1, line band 13.3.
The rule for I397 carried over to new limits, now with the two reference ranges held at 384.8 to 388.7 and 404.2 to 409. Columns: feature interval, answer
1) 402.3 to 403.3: -0.24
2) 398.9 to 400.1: -0.20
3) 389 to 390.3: -0.22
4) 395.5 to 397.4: 0.69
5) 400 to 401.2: -0.20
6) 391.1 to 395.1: 0.85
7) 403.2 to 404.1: -0.15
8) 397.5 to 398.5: 0.07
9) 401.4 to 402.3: -0.25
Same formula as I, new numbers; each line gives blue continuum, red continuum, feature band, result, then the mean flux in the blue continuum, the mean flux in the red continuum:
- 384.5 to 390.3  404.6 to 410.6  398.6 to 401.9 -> -0.19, 11.2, 20.7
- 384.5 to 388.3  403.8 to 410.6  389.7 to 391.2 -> -0.16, 10.3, 21.1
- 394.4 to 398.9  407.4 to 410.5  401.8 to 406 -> -0.21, 12.7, 21.5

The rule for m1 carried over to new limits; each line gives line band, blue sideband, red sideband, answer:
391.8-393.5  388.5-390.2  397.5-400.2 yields 0.597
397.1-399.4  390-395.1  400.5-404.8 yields 0.254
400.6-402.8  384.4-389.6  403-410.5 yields -0.483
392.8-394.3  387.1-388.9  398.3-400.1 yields 0.778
